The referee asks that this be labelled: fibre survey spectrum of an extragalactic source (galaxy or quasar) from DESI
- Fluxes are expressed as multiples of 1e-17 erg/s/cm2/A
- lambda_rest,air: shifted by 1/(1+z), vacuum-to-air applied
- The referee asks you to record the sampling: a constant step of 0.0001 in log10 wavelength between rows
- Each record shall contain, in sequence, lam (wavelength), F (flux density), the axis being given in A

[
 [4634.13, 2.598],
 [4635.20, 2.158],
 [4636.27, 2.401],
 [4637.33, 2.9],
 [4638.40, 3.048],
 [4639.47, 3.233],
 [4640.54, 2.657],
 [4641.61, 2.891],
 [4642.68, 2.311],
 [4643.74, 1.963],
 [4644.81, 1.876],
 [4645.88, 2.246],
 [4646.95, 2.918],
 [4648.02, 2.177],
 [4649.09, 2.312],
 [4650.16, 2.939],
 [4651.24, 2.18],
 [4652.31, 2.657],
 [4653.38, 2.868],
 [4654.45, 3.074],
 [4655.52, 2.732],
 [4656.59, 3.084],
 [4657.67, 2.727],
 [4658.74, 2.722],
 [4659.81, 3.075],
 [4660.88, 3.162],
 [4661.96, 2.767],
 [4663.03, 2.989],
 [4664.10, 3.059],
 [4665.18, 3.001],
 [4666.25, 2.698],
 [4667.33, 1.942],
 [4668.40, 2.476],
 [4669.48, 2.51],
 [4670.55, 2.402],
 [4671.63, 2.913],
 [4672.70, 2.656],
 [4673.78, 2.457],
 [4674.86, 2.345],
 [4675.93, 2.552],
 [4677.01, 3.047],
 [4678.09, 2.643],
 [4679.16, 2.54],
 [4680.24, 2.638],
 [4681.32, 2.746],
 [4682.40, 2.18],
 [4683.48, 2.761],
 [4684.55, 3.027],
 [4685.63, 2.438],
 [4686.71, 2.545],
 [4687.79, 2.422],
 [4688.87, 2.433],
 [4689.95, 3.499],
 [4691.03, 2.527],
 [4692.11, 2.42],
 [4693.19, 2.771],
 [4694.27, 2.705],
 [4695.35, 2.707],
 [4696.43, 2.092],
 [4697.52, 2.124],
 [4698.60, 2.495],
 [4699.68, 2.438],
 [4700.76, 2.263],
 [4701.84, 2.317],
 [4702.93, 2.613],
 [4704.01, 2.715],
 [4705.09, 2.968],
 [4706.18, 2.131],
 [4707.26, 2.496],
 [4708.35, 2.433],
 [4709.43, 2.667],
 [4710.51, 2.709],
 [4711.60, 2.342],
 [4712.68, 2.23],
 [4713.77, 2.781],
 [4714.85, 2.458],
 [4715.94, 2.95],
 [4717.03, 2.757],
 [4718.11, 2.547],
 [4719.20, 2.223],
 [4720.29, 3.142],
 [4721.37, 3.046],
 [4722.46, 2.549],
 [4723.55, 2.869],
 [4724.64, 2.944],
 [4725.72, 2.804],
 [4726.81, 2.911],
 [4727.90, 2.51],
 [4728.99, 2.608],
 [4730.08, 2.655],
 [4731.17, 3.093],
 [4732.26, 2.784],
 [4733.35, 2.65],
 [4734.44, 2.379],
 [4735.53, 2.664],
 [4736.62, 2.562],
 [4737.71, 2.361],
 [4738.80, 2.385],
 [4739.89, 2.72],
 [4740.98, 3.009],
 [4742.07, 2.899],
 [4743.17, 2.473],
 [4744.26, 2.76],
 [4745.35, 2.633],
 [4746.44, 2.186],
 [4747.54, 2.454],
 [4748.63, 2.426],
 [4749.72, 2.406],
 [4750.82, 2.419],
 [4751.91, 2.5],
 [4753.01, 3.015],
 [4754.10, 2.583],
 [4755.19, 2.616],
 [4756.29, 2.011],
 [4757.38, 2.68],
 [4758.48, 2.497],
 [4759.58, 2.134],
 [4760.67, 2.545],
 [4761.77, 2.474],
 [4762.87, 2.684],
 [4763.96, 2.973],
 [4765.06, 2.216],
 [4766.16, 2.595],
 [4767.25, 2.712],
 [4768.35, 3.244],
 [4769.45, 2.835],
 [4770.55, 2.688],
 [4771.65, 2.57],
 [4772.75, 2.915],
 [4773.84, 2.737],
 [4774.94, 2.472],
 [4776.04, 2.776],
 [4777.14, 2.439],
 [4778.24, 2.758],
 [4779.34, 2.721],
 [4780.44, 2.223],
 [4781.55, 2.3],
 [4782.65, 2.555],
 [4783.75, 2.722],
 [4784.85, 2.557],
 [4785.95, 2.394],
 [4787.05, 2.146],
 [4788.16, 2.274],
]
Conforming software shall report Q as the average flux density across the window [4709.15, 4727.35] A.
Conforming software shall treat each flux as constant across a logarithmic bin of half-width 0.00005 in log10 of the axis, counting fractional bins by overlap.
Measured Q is 2.7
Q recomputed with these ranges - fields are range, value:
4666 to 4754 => 2.6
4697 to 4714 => 2.48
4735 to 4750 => 2.57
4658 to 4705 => 2.63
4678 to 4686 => 2.63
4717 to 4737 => 2.72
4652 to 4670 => 2.8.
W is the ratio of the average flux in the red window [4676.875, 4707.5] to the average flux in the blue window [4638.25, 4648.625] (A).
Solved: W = 1.02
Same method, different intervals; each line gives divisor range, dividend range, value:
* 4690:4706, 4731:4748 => 1.03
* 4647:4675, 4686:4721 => 0.95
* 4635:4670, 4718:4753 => 0.99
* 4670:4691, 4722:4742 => 1.02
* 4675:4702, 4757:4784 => 1.02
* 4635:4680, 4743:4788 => 0.96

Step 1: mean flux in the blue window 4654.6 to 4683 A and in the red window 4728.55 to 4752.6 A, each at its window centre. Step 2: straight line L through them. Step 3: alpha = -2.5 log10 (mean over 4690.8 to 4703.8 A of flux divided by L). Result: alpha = 0.084 mag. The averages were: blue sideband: 2.7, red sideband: 2.59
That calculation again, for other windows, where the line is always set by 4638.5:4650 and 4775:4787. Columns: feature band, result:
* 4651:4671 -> -0.11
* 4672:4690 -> -0.05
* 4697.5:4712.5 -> 0.01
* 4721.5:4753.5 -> -0.05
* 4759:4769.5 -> -0.05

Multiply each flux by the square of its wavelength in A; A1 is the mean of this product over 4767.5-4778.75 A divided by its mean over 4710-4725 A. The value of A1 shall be 1.0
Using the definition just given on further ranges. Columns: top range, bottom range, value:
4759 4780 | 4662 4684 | 1.05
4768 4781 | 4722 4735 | 1.00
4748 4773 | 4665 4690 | 1.03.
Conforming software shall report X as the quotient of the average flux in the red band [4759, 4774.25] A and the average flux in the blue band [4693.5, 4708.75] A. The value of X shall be 1.1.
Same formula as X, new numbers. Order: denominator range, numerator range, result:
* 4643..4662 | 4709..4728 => 1.02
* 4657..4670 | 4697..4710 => 0.90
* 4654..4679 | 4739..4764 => 0.94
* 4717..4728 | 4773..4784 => 0.93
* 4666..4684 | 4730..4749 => 1.02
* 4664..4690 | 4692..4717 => 0.96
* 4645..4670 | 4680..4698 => 0.96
